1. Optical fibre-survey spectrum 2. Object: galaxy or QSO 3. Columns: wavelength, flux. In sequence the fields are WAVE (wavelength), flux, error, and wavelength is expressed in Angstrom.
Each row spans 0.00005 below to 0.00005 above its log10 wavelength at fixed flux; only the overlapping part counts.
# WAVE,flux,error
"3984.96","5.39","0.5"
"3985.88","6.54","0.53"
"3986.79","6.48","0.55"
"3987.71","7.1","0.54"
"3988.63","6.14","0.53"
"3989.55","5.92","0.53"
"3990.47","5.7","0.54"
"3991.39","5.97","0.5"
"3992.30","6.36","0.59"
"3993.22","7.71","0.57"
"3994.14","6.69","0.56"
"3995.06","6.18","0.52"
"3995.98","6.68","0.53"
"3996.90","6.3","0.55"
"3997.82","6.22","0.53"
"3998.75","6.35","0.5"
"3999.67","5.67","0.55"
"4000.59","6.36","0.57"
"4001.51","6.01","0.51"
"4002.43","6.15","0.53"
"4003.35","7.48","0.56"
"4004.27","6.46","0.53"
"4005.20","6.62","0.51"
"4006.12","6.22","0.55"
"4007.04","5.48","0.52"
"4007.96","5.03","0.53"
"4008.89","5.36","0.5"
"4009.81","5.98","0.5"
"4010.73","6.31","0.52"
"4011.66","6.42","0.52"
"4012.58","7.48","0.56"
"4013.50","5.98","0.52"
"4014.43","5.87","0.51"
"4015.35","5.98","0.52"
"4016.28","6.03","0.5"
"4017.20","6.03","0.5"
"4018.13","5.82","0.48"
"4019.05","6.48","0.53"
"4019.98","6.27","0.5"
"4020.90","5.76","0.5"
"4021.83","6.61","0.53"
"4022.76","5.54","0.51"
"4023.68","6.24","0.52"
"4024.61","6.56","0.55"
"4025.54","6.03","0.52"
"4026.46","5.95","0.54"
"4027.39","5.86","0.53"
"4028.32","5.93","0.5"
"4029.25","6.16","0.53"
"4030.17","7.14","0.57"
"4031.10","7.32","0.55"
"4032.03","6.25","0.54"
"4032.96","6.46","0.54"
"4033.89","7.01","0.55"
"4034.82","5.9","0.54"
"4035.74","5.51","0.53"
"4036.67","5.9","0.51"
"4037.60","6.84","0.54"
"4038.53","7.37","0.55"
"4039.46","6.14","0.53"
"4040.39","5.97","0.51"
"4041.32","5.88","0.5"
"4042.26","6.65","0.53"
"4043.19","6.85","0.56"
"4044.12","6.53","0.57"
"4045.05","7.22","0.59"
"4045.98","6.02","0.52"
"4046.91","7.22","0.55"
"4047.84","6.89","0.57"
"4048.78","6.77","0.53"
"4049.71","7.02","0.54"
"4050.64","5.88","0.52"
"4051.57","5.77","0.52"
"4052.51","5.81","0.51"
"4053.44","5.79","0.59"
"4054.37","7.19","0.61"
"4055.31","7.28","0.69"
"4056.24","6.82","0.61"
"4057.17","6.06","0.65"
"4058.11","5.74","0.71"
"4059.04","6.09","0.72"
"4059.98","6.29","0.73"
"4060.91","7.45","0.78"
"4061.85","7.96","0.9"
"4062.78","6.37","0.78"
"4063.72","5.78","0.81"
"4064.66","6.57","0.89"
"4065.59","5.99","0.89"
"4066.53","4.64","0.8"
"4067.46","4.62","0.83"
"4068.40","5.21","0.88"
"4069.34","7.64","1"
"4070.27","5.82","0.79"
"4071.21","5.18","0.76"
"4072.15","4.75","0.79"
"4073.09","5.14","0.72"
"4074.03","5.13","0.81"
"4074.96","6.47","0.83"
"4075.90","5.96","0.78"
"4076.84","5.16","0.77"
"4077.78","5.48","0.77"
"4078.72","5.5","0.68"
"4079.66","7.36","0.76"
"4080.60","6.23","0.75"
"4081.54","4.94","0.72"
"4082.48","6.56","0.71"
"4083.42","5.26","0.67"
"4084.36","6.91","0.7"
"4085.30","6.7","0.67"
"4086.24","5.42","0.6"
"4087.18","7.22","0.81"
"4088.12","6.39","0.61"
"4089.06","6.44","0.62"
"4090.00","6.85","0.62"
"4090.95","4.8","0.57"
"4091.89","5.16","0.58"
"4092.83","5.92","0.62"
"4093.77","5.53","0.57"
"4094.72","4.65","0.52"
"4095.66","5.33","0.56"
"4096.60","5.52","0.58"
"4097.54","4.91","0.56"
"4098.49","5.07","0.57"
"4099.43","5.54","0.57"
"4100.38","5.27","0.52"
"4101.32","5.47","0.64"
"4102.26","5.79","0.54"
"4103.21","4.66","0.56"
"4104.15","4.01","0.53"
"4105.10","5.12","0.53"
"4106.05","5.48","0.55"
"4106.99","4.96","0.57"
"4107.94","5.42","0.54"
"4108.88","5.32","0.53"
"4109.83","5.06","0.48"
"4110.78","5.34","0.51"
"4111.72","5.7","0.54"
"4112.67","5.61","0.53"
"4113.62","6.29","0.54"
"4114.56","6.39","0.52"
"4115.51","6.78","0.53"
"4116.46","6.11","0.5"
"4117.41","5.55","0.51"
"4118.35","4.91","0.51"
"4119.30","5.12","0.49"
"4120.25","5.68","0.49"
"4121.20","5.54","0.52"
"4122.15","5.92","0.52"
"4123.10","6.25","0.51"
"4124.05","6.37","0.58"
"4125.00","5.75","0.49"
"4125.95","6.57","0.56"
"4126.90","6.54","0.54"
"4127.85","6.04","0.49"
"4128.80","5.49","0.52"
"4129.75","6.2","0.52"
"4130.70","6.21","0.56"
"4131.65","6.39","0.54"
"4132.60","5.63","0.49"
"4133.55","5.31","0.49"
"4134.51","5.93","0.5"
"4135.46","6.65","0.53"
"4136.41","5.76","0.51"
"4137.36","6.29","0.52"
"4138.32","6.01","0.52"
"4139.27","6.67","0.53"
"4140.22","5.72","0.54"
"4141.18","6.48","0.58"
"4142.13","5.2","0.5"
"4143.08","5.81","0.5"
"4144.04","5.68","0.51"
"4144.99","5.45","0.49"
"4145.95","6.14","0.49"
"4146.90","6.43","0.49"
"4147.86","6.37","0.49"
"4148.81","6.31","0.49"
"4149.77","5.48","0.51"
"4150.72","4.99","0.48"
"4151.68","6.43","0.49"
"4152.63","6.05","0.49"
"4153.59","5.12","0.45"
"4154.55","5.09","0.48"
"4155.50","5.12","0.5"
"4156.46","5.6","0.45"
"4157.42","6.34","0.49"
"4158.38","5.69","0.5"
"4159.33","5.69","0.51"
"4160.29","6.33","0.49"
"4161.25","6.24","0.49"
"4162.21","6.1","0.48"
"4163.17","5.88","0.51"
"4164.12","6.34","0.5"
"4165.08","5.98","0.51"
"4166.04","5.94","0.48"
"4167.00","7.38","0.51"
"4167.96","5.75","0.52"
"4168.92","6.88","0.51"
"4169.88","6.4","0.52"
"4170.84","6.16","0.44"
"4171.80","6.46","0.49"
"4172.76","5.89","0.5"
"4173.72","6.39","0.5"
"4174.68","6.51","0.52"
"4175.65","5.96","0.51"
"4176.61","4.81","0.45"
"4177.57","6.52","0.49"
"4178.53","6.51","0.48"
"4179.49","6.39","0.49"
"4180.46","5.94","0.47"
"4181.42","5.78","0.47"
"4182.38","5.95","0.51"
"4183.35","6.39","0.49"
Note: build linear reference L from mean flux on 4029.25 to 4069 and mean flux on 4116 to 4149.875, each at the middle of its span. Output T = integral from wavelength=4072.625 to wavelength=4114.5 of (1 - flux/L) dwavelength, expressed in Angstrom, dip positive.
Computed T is 3.6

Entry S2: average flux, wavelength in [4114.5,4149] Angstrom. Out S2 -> 5.98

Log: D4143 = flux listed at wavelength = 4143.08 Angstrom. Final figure 5.81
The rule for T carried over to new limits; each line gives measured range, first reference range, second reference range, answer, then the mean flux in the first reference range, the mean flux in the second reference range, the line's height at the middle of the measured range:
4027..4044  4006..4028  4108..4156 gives -1.1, 6.05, 5.86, 6.02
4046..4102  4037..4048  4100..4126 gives 1.6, 6.62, 5.57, 6.15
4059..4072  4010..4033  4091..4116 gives -0.7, 6.25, 5.39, 5.79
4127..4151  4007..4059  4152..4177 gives 0.4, 6.3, 6.01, 6.07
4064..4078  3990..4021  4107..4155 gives 1.0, 6.22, 5.86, 6.04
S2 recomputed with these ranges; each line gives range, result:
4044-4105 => 5.95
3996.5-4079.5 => 6.2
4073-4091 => 6.04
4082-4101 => 5.77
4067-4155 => 5.75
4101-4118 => 5.5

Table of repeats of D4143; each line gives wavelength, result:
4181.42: 5.78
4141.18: 6.48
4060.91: 7.45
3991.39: 5.97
